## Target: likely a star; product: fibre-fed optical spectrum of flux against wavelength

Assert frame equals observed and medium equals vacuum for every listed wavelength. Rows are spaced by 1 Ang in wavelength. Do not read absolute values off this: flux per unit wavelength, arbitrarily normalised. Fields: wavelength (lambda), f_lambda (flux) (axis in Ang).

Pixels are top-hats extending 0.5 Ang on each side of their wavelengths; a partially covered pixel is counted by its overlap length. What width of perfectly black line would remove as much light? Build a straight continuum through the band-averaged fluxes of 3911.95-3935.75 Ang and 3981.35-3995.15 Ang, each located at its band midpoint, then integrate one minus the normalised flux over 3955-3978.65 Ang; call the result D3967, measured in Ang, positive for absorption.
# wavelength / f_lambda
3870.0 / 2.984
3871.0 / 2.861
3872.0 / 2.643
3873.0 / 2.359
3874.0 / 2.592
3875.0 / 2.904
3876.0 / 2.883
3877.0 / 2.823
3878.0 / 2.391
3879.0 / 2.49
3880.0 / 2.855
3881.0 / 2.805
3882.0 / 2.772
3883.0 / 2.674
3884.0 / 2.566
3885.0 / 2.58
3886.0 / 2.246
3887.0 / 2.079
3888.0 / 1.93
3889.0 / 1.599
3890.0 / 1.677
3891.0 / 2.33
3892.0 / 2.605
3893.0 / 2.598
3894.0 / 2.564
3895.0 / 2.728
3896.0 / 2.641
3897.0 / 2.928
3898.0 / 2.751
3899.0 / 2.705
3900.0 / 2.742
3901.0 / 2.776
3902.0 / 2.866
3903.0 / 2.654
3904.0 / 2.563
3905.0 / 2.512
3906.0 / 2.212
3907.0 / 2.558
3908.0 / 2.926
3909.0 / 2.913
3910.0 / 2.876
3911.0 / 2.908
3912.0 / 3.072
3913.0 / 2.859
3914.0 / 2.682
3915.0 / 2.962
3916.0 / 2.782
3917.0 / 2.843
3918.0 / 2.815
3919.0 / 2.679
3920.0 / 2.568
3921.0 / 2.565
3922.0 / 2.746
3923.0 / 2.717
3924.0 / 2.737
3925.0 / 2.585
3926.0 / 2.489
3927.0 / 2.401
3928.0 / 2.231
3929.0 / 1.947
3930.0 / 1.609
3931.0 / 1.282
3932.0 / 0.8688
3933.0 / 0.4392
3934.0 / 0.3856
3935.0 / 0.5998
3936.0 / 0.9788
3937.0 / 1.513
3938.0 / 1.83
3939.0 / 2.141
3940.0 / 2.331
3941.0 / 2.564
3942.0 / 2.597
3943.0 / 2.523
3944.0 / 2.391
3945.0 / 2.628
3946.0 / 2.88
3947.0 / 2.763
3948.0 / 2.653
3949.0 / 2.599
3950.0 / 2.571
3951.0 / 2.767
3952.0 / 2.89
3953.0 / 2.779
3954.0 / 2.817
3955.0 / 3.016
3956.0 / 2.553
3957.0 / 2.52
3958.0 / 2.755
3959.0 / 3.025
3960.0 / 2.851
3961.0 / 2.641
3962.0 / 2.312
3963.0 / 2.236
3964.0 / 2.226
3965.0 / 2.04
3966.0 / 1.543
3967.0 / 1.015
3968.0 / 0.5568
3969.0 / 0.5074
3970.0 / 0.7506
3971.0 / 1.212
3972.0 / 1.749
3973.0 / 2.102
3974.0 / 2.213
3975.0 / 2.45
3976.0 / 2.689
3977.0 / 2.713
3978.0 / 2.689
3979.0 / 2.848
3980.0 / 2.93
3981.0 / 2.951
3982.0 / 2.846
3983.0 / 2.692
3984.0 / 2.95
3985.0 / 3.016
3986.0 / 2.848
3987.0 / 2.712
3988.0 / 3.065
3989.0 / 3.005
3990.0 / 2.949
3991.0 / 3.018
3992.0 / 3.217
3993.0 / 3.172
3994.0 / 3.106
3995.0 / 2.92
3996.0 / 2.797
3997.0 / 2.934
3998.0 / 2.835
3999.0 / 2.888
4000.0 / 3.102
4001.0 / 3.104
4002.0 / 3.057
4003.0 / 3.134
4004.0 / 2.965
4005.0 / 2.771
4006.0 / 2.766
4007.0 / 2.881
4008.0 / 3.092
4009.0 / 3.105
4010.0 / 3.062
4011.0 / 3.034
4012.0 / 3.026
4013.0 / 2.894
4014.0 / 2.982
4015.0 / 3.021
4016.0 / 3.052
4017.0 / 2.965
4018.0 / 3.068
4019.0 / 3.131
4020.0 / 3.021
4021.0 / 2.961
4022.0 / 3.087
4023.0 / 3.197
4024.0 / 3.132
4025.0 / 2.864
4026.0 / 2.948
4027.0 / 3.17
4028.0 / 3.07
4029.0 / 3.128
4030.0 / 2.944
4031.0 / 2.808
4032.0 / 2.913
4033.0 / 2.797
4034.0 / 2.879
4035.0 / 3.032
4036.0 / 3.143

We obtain 5.3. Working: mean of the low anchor 2.17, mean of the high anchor 2.97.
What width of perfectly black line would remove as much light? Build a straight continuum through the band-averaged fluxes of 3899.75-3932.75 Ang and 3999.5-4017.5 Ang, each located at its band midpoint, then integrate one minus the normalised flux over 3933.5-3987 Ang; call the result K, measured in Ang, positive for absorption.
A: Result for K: 9.2 Ang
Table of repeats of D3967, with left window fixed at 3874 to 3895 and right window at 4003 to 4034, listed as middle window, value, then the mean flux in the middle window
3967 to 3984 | 4.3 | 2.11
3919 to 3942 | 6.3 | 1.92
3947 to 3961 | 0.0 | 2.75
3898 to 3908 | -0.4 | 2.64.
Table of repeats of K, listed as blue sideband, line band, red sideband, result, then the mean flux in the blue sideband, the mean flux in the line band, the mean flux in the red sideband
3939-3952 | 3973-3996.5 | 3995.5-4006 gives 0.0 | 2.6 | 2.84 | 2.95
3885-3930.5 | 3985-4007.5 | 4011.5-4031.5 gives -0.4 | 2.56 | 2.97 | 3.02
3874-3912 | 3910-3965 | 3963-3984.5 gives -1.6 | 2.59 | 2.37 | 2.08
